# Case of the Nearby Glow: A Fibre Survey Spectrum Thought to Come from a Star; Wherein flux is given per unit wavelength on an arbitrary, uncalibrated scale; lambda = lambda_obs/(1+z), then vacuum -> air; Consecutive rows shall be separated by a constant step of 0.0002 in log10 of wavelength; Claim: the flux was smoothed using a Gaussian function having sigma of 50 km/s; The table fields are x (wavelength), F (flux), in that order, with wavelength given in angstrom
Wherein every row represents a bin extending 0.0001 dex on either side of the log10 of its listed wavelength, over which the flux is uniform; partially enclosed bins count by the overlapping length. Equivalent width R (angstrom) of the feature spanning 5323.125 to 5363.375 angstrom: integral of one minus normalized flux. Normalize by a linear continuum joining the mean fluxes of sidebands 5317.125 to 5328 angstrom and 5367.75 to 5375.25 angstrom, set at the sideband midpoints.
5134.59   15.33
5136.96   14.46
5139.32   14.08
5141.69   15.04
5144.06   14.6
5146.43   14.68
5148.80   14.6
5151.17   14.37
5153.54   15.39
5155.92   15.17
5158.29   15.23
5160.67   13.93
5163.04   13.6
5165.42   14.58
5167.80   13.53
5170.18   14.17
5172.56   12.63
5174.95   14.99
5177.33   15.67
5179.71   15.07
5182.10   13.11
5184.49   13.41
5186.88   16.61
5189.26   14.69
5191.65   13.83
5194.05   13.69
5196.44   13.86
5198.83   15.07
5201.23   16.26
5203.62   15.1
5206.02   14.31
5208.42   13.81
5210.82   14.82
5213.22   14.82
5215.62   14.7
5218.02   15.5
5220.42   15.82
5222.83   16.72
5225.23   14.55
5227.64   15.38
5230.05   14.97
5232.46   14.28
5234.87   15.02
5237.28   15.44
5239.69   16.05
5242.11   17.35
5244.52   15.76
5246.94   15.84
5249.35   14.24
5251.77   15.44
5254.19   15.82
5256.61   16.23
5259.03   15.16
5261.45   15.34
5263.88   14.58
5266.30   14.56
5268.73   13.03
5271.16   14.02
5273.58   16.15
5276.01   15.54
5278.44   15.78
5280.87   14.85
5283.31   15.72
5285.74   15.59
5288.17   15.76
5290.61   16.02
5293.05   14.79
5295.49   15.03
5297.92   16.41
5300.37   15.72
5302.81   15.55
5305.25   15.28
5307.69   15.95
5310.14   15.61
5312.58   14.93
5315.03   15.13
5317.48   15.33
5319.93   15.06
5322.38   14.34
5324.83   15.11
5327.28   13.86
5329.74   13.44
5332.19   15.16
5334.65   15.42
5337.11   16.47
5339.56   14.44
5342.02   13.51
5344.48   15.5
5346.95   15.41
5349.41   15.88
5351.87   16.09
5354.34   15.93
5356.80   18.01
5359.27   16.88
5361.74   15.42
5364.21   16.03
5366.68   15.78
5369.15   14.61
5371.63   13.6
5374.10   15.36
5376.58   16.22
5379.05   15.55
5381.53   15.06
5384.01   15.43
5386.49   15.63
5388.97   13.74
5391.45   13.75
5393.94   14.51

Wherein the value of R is -2.1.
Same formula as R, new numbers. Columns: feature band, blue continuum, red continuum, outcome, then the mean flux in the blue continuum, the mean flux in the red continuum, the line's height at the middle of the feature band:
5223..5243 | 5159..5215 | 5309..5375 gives -1.0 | 14.4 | 15.3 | 14.7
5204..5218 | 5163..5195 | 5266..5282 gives -0.1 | 14.3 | 14.9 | 14.5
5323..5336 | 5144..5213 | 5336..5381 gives 0.7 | 14.5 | 15.6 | 15.4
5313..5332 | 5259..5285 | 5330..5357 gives 0.8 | 15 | 15.5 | 15.3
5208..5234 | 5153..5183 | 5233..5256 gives 0.3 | 14.4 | 15.6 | 15.3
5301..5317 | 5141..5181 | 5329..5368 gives 0.0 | 14.5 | 15.6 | 15.4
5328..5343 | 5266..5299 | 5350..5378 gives 0.8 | 15.2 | 15.8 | 15.6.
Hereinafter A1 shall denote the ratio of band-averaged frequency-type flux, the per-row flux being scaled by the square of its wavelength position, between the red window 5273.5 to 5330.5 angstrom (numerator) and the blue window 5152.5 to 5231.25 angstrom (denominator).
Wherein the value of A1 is 1.08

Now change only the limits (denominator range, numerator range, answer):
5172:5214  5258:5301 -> 1.08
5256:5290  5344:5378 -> 1.07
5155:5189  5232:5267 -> 1.10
